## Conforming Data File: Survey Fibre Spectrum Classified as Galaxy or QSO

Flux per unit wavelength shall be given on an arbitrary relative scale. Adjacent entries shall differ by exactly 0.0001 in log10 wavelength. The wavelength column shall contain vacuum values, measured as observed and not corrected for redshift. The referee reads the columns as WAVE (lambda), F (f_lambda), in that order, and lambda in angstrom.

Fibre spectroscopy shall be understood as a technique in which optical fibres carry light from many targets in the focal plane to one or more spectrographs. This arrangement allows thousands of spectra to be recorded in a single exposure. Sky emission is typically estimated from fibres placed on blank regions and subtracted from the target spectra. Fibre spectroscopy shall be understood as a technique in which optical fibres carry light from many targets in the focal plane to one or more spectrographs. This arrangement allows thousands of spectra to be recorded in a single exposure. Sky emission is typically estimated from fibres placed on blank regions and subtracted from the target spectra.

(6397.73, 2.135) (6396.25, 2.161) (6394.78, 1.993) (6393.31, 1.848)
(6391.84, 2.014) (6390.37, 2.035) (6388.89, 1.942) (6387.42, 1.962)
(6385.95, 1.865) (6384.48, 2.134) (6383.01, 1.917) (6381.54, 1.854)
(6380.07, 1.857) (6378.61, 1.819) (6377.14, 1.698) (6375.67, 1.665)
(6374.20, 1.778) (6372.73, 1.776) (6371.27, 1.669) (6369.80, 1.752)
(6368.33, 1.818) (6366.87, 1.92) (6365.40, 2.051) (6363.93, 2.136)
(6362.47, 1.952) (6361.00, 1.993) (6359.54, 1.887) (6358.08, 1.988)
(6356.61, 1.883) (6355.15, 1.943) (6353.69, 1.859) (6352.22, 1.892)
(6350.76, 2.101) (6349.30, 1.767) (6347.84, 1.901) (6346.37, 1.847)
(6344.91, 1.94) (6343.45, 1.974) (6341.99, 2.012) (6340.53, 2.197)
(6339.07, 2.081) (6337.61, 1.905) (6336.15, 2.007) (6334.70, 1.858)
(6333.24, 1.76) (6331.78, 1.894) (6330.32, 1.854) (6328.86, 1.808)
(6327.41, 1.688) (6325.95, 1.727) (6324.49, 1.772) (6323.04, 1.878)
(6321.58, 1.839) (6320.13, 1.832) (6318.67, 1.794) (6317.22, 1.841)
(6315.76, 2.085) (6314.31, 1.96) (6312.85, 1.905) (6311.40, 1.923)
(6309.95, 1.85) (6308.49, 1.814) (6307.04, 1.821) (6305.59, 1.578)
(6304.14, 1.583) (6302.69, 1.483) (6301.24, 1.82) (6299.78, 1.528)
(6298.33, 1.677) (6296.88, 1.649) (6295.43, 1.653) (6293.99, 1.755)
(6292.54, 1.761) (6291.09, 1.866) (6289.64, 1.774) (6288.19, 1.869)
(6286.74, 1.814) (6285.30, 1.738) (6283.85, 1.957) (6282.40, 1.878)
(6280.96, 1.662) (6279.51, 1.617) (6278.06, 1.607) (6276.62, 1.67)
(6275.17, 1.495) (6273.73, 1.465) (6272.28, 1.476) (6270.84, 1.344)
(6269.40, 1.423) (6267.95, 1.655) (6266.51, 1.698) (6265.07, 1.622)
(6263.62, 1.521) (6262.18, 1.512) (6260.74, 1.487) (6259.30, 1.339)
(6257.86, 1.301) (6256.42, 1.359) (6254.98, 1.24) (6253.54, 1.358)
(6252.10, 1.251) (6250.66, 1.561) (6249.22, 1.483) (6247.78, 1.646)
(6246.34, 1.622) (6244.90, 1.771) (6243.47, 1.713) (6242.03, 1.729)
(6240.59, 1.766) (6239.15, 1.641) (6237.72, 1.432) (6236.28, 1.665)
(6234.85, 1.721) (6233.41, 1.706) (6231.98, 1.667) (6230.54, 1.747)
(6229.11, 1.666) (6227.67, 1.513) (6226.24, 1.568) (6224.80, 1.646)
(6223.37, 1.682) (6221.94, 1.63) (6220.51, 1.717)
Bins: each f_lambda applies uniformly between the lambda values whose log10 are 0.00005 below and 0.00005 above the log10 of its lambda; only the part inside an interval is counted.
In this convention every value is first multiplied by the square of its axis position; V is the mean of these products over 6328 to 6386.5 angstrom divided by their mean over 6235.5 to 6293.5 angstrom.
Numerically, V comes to 1.2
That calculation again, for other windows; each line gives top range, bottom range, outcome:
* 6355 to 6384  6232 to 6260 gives 1.26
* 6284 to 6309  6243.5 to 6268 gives 1.16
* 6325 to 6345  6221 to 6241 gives 1.20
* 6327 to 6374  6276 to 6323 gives 1.10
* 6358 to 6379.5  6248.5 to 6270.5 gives 1.32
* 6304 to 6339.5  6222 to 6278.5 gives 1.21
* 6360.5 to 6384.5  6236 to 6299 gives 1.20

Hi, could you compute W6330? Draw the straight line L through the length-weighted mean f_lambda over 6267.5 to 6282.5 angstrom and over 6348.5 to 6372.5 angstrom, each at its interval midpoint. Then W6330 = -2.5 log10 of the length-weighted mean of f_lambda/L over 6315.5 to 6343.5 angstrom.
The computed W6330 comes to -0.060 mag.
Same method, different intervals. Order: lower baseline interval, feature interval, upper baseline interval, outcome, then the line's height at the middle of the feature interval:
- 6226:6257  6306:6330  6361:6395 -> -0.053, 1.76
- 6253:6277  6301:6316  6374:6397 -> -0.105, 1.63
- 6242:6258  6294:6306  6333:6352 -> 0.073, 1.75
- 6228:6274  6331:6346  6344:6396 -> -0.087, 1.81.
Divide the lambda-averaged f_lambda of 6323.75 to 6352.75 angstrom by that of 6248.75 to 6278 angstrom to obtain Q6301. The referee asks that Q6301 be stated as 1.3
